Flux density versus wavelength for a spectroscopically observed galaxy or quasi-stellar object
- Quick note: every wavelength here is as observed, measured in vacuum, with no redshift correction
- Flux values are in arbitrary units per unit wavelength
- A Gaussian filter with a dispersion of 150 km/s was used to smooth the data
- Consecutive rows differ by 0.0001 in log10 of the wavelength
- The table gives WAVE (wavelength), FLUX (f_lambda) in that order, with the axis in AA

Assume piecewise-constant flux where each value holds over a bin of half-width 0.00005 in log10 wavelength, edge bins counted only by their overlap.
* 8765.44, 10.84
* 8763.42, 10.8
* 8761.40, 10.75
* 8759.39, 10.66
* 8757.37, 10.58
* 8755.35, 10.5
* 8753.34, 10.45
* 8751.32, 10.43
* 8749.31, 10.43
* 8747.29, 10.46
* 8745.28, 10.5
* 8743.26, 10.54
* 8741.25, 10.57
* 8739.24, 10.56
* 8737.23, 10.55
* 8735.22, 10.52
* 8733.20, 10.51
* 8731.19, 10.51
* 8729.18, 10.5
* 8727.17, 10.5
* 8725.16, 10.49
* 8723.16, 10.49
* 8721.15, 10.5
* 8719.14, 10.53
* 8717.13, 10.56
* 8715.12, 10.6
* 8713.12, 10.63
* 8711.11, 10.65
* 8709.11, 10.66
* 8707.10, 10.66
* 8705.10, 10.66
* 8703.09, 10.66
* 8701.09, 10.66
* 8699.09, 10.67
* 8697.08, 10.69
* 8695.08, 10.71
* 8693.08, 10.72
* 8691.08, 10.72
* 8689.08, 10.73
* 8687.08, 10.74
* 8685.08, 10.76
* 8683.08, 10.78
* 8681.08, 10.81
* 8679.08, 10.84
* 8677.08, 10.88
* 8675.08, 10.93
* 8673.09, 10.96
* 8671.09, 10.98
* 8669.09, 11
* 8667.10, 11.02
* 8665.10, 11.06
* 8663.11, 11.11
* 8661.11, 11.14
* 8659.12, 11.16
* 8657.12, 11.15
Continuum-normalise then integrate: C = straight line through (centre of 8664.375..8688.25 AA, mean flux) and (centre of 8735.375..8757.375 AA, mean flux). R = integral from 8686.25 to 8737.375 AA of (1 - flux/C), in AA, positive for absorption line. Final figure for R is 0.4 AA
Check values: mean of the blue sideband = 10.9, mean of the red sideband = 10.5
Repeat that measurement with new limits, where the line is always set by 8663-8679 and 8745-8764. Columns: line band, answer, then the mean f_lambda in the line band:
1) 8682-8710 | 0.39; 10.7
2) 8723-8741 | 0.25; 10.5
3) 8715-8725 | 0.19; 10.5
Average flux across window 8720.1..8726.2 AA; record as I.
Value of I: 10.5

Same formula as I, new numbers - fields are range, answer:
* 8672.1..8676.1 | 11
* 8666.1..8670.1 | 11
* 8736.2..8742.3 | 10.6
